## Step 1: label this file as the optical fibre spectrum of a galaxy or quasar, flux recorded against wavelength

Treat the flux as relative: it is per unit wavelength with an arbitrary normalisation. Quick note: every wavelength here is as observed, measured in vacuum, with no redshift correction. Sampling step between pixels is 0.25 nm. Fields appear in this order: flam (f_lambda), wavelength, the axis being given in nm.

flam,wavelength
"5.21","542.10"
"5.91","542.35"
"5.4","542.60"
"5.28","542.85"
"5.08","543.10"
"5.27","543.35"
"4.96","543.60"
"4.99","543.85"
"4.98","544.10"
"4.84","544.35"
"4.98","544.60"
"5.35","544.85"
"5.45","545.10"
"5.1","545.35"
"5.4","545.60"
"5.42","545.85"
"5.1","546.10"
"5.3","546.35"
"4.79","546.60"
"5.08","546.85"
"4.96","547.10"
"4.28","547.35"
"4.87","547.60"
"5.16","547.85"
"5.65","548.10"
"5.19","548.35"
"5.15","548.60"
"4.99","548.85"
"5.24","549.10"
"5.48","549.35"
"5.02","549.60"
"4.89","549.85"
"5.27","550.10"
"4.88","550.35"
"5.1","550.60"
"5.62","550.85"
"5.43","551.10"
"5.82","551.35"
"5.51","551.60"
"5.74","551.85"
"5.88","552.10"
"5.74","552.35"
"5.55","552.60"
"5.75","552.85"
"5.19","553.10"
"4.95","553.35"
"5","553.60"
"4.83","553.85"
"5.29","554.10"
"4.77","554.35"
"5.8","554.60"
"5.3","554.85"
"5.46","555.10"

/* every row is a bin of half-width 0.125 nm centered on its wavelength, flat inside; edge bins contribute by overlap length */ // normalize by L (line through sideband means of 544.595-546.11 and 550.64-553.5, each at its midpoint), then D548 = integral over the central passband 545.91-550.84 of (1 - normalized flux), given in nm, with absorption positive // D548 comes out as 0.286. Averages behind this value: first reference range 5.29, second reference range 5.54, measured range 5.09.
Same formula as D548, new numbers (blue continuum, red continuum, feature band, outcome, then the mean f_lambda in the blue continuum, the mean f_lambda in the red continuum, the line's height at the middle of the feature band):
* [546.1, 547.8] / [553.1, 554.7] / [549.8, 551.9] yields -0.145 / 4.91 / 5.1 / 5.02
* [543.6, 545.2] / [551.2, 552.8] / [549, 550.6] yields 0.115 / 5.08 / 5.7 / 5.52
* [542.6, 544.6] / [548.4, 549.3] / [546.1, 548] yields 0.070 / 5.07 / 5.16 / 5.13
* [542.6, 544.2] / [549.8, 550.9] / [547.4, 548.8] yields -0.003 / 5.12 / 5.14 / 5.13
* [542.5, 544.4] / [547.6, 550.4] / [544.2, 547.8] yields 0.047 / 5.11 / 5.17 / 5.14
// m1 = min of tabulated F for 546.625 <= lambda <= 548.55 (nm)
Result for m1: 4.28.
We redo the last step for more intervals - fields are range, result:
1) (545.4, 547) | 4.79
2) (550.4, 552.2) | 5.1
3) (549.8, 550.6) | 4.88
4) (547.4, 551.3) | 4.87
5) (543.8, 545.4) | 4.84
